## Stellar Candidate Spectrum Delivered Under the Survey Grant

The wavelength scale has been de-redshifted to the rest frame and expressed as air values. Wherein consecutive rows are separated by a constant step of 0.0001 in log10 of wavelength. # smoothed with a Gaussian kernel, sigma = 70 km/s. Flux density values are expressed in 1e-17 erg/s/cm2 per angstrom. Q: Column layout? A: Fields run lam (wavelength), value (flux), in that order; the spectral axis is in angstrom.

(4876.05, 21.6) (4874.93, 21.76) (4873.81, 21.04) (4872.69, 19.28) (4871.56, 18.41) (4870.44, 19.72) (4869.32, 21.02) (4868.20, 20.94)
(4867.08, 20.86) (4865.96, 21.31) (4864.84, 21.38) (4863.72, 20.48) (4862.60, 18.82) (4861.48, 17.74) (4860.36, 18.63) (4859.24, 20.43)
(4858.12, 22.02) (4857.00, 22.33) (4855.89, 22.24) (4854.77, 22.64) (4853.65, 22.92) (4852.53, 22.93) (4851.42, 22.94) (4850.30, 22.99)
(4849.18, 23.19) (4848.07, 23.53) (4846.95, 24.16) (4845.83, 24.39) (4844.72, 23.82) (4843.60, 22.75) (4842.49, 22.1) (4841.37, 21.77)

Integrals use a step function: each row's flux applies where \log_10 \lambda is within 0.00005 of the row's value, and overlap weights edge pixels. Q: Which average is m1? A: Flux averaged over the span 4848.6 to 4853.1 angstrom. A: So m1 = 23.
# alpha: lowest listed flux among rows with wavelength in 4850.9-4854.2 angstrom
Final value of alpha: 22.92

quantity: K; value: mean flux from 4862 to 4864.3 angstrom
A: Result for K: 19.6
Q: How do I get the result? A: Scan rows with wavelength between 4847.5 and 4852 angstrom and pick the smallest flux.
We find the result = 22.94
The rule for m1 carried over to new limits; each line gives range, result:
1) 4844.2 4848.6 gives 24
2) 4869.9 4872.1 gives 19.1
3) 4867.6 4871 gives 20.6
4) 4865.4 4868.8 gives 21.1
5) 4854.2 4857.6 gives 22.4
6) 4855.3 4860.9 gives 21.2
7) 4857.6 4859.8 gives 21.2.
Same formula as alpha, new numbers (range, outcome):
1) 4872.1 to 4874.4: 19.28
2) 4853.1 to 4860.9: 18.63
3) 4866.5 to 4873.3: 18.41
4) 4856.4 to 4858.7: 22.02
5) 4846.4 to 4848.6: 23.53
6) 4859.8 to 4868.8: 17.74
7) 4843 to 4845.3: 22.75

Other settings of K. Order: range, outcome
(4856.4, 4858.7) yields 22.2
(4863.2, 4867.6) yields 21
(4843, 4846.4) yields 23.6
